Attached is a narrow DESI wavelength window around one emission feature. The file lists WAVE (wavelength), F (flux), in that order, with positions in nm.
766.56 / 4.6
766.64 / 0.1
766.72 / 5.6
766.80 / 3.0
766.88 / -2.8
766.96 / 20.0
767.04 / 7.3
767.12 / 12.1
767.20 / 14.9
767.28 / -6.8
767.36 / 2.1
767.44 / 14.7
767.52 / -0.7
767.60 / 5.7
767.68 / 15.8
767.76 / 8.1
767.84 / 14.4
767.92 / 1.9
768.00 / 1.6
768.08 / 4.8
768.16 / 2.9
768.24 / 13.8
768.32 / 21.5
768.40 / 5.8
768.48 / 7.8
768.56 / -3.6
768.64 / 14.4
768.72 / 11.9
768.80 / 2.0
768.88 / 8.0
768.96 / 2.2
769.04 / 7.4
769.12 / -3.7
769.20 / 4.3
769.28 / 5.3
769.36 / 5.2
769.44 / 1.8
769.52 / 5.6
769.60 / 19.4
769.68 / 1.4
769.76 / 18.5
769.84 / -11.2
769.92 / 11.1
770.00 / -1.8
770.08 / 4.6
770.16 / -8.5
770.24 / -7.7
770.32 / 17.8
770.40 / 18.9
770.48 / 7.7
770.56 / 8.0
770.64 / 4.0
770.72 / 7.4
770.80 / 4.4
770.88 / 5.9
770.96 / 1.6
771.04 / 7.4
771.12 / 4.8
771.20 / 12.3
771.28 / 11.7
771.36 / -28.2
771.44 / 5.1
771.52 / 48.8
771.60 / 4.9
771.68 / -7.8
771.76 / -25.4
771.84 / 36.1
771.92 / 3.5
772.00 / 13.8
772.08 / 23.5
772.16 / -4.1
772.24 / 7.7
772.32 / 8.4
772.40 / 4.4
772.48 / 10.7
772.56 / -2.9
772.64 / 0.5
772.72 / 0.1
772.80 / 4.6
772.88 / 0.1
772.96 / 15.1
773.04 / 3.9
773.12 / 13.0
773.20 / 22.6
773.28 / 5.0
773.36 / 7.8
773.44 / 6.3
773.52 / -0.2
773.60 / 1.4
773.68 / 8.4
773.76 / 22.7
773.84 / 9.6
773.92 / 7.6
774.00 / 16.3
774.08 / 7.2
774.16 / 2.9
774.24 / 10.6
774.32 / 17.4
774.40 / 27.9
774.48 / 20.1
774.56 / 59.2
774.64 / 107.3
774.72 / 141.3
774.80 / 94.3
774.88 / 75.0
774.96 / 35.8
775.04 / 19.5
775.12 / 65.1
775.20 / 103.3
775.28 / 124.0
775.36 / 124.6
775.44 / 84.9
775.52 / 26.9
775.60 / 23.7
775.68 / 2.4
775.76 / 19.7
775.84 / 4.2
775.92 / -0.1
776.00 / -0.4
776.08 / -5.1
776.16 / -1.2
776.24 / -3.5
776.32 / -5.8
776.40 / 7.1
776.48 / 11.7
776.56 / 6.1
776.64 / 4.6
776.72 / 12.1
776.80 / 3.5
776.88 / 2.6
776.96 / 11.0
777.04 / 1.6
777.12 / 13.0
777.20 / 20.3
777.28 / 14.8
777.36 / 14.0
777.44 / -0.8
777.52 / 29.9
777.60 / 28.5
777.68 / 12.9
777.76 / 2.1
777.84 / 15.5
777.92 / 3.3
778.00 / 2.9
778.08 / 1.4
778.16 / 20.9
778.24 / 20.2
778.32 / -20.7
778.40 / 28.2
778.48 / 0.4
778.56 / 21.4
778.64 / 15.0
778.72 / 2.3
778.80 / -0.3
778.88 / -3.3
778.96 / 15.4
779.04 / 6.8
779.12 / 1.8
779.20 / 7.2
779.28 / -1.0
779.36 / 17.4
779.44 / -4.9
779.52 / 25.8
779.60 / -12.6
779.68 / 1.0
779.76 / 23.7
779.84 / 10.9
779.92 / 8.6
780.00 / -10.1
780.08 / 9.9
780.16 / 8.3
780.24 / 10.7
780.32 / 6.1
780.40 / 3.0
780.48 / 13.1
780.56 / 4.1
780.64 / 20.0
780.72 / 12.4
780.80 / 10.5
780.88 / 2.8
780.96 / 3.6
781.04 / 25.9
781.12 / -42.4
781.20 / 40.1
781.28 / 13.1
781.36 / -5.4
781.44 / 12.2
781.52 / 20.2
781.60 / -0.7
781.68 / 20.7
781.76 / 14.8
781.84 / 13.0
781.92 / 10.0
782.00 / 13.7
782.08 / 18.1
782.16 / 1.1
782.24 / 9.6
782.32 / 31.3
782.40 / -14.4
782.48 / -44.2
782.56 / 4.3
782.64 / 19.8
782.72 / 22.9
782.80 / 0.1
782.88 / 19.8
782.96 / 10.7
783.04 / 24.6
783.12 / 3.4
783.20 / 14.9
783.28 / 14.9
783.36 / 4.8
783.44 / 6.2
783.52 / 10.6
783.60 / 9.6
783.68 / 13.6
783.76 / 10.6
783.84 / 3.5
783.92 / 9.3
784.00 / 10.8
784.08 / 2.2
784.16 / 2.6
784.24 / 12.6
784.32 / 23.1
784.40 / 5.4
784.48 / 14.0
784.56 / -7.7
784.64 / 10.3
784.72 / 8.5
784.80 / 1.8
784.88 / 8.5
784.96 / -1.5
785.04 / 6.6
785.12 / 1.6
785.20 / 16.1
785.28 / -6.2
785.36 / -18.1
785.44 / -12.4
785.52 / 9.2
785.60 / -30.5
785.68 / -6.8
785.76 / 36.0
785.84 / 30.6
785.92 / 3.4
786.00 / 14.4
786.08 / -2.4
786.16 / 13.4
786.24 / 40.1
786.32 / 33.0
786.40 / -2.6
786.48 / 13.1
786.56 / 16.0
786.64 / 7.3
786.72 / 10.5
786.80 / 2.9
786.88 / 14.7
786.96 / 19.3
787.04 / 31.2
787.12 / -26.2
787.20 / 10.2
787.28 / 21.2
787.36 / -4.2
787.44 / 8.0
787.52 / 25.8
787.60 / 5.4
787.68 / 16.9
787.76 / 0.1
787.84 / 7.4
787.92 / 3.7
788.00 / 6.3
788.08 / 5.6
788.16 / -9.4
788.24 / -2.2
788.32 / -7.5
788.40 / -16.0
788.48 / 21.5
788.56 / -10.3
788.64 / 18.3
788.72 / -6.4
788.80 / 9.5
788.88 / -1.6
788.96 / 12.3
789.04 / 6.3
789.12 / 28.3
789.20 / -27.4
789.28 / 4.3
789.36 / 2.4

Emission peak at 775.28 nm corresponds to [O II] 3727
